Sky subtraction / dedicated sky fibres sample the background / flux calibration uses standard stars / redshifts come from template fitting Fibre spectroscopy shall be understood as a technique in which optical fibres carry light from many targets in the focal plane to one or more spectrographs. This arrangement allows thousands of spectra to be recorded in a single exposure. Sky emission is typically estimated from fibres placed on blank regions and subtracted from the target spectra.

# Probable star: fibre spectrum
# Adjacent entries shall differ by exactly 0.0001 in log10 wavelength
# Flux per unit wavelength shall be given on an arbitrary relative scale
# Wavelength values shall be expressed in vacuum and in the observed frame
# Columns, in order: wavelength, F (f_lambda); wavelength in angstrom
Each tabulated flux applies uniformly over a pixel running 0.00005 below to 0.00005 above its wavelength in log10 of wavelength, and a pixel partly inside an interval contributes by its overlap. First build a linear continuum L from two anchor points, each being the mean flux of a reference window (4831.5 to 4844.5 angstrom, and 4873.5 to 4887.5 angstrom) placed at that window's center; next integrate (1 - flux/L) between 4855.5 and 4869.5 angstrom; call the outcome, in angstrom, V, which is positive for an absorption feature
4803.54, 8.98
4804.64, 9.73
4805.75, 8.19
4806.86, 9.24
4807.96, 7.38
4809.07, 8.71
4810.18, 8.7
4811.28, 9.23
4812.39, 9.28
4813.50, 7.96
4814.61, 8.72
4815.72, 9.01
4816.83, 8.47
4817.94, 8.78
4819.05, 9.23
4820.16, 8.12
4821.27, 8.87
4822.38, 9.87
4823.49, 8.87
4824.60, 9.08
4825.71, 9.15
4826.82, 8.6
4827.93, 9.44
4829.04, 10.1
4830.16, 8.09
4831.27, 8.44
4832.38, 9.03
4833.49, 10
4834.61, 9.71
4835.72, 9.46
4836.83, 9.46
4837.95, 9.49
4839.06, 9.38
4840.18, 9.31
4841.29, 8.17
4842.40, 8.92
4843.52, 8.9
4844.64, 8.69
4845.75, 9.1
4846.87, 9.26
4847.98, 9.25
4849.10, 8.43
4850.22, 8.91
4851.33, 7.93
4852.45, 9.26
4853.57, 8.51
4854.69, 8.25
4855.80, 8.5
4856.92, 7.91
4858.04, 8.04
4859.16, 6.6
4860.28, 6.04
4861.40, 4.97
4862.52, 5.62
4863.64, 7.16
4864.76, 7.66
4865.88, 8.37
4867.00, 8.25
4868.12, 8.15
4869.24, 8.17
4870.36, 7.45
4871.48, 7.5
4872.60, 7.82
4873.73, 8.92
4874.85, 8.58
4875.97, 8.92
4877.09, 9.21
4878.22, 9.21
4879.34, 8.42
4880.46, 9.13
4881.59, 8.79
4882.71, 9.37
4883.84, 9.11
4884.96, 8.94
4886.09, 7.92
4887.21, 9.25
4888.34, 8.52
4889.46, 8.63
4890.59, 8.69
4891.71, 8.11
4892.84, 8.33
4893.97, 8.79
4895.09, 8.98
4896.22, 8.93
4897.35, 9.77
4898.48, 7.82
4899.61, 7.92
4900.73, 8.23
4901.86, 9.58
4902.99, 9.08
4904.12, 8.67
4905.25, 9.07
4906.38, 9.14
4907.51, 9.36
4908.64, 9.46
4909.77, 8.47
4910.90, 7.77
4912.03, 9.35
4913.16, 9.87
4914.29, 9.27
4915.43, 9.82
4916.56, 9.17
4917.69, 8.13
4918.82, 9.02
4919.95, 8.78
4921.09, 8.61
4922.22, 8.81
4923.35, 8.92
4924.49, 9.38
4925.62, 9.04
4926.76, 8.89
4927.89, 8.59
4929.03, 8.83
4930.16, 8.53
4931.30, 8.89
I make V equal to 2.7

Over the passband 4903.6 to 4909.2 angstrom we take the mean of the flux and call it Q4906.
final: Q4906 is 9.14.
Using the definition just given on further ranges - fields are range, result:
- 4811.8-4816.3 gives 8.73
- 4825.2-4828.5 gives 9.08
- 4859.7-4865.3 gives 6.28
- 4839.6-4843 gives 8.8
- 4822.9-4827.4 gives 8.95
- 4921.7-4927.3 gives 9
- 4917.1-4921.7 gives 8.65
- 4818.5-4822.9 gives 9.02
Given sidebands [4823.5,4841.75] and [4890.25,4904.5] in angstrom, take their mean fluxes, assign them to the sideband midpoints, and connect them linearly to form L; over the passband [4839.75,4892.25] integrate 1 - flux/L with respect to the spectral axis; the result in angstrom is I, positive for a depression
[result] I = 3.6 angstrom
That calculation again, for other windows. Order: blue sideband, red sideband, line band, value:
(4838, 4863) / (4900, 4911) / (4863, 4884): 0.26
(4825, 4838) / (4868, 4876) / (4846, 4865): 1.77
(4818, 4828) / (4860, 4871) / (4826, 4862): -2.20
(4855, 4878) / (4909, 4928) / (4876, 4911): -1.93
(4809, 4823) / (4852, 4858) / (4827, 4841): -1.02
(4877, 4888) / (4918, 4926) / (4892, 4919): 0.01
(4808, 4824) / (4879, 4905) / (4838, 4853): -0.22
